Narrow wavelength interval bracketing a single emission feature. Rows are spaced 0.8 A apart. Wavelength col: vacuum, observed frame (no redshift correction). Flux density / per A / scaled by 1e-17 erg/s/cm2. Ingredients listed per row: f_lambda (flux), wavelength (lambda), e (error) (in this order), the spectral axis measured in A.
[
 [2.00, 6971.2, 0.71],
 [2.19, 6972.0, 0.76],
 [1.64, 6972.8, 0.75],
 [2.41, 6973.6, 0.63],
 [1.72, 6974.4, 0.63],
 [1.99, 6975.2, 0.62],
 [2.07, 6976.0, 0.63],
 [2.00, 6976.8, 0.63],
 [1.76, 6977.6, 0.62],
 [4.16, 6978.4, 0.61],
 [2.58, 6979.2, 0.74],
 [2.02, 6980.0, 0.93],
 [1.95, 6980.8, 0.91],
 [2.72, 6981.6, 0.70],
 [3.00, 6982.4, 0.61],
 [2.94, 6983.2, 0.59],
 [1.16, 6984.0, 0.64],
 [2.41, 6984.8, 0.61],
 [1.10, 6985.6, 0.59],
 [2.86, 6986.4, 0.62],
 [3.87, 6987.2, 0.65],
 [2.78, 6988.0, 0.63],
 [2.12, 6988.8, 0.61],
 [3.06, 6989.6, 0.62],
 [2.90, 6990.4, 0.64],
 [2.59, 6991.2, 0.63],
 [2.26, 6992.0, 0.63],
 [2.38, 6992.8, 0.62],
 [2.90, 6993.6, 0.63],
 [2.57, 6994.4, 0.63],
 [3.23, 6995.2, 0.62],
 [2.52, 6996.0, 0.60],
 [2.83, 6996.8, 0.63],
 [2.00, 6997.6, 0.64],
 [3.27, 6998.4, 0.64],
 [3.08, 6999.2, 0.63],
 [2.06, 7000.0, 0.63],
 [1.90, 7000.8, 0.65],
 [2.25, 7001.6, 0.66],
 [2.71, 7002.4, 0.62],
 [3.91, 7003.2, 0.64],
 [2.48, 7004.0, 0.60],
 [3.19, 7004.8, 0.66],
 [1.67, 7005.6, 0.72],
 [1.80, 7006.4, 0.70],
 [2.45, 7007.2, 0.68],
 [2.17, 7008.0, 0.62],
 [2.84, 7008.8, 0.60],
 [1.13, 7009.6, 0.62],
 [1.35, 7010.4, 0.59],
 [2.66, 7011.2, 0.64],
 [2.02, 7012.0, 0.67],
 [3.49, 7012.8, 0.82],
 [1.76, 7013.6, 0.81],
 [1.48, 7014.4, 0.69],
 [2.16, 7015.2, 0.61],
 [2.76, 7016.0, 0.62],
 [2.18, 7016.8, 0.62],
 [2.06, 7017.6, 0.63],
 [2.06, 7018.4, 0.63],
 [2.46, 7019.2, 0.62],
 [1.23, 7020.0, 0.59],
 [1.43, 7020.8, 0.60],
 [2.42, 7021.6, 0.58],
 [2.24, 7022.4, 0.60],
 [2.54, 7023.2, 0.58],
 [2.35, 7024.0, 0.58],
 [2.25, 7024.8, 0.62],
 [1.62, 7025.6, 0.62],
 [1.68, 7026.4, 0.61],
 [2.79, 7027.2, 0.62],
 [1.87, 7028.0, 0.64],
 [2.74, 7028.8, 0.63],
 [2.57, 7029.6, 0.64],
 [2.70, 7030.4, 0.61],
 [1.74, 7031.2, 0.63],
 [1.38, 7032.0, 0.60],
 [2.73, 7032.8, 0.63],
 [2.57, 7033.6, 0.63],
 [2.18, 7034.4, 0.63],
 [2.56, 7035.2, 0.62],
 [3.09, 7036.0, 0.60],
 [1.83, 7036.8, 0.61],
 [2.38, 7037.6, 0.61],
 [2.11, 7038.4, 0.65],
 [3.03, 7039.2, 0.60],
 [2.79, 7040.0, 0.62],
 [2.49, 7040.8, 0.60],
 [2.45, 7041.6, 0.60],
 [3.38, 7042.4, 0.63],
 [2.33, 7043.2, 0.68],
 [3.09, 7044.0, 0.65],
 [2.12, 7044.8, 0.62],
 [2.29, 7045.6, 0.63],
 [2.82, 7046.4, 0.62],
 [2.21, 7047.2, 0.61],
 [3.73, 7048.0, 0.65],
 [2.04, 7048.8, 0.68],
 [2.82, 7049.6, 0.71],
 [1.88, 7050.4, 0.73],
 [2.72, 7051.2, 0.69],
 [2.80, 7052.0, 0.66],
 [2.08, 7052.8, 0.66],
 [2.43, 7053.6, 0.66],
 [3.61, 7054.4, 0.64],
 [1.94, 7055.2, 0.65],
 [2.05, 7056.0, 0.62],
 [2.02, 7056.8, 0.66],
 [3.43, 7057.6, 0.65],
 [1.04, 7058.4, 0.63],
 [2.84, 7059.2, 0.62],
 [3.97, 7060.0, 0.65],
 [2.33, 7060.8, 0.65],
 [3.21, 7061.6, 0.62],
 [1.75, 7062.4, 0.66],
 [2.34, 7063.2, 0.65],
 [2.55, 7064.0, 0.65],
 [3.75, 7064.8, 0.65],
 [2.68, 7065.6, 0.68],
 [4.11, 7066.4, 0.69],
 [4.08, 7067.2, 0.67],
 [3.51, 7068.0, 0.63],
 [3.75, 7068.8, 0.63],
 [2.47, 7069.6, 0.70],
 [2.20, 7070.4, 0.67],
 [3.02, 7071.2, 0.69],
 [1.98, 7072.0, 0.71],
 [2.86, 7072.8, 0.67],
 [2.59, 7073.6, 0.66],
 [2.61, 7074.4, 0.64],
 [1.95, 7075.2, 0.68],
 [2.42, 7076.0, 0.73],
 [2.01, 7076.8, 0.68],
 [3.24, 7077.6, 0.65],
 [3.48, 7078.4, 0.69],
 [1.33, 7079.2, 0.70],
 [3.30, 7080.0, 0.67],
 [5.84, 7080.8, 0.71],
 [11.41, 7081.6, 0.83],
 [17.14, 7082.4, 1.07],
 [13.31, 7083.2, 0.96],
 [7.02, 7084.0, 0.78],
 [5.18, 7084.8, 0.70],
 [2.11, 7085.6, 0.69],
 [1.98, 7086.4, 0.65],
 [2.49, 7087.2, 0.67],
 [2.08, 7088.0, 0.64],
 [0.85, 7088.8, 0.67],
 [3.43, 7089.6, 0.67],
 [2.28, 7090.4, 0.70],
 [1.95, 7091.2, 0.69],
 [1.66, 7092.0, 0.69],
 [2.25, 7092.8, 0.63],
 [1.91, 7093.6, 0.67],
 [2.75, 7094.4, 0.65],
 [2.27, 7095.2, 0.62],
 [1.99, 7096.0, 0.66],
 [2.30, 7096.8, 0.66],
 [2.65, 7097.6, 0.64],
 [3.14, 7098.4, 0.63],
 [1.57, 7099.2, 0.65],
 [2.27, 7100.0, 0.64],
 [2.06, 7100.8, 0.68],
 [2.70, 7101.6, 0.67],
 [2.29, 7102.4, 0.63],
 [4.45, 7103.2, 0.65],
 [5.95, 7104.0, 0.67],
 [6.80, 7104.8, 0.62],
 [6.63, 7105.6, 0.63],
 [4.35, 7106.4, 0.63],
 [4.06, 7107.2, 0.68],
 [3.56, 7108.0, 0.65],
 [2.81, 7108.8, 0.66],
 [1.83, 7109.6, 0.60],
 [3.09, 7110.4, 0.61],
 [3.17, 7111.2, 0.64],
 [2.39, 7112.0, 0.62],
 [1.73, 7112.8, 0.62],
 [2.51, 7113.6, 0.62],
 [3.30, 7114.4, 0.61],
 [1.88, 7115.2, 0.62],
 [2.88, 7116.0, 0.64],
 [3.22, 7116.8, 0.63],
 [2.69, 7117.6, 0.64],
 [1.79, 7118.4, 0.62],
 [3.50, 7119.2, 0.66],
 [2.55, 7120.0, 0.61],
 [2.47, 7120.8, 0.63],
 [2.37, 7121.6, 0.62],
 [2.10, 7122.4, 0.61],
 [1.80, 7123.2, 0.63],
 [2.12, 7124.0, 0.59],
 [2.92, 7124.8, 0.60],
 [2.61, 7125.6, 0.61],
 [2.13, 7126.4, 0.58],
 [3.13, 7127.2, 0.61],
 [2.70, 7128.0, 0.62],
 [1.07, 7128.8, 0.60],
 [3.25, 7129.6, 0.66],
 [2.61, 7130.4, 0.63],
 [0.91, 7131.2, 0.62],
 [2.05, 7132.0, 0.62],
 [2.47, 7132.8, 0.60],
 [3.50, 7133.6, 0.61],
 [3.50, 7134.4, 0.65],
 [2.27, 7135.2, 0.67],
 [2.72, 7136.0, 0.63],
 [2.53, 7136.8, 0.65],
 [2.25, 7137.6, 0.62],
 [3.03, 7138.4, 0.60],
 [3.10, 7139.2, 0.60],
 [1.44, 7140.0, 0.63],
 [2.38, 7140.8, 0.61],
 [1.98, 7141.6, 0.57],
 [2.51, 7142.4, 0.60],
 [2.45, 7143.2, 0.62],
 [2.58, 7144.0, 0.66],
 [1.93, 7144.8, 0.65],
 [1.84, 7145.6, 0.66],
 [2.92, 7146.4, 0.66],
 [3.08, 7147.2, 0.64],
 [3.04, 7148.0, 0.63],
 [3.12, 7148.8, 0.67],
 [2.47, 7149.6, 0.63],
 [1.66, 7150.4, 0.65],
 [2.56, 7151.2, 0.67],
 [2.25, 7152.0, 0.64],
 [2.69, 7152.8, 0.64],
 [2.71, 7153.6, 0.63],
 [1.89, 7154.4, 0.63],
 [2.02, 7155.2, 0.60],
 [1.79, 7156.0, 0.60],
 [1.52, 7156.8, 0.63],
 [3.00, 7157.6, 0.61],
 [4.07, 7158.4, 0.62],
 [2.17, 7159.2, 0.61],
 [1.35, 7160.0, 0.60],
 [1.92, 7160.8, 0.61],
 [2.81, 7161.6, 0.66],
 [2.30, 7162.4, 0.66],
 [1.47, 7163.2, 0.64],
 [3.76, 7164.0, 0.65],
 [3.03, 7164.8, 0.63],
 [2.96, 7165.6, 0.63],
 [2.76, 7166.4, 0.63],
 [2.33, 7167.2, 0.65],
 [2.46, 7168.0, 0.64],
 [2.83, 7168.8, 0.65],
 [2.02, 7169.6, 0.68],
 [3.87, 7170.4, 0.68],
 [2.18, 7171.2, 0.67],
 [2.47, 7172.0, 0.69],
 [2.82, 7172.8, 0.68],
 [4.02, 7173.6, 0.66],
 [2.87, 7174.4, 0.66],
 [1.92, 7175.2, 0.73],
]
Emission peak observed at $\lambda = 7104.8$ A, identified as [N II]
